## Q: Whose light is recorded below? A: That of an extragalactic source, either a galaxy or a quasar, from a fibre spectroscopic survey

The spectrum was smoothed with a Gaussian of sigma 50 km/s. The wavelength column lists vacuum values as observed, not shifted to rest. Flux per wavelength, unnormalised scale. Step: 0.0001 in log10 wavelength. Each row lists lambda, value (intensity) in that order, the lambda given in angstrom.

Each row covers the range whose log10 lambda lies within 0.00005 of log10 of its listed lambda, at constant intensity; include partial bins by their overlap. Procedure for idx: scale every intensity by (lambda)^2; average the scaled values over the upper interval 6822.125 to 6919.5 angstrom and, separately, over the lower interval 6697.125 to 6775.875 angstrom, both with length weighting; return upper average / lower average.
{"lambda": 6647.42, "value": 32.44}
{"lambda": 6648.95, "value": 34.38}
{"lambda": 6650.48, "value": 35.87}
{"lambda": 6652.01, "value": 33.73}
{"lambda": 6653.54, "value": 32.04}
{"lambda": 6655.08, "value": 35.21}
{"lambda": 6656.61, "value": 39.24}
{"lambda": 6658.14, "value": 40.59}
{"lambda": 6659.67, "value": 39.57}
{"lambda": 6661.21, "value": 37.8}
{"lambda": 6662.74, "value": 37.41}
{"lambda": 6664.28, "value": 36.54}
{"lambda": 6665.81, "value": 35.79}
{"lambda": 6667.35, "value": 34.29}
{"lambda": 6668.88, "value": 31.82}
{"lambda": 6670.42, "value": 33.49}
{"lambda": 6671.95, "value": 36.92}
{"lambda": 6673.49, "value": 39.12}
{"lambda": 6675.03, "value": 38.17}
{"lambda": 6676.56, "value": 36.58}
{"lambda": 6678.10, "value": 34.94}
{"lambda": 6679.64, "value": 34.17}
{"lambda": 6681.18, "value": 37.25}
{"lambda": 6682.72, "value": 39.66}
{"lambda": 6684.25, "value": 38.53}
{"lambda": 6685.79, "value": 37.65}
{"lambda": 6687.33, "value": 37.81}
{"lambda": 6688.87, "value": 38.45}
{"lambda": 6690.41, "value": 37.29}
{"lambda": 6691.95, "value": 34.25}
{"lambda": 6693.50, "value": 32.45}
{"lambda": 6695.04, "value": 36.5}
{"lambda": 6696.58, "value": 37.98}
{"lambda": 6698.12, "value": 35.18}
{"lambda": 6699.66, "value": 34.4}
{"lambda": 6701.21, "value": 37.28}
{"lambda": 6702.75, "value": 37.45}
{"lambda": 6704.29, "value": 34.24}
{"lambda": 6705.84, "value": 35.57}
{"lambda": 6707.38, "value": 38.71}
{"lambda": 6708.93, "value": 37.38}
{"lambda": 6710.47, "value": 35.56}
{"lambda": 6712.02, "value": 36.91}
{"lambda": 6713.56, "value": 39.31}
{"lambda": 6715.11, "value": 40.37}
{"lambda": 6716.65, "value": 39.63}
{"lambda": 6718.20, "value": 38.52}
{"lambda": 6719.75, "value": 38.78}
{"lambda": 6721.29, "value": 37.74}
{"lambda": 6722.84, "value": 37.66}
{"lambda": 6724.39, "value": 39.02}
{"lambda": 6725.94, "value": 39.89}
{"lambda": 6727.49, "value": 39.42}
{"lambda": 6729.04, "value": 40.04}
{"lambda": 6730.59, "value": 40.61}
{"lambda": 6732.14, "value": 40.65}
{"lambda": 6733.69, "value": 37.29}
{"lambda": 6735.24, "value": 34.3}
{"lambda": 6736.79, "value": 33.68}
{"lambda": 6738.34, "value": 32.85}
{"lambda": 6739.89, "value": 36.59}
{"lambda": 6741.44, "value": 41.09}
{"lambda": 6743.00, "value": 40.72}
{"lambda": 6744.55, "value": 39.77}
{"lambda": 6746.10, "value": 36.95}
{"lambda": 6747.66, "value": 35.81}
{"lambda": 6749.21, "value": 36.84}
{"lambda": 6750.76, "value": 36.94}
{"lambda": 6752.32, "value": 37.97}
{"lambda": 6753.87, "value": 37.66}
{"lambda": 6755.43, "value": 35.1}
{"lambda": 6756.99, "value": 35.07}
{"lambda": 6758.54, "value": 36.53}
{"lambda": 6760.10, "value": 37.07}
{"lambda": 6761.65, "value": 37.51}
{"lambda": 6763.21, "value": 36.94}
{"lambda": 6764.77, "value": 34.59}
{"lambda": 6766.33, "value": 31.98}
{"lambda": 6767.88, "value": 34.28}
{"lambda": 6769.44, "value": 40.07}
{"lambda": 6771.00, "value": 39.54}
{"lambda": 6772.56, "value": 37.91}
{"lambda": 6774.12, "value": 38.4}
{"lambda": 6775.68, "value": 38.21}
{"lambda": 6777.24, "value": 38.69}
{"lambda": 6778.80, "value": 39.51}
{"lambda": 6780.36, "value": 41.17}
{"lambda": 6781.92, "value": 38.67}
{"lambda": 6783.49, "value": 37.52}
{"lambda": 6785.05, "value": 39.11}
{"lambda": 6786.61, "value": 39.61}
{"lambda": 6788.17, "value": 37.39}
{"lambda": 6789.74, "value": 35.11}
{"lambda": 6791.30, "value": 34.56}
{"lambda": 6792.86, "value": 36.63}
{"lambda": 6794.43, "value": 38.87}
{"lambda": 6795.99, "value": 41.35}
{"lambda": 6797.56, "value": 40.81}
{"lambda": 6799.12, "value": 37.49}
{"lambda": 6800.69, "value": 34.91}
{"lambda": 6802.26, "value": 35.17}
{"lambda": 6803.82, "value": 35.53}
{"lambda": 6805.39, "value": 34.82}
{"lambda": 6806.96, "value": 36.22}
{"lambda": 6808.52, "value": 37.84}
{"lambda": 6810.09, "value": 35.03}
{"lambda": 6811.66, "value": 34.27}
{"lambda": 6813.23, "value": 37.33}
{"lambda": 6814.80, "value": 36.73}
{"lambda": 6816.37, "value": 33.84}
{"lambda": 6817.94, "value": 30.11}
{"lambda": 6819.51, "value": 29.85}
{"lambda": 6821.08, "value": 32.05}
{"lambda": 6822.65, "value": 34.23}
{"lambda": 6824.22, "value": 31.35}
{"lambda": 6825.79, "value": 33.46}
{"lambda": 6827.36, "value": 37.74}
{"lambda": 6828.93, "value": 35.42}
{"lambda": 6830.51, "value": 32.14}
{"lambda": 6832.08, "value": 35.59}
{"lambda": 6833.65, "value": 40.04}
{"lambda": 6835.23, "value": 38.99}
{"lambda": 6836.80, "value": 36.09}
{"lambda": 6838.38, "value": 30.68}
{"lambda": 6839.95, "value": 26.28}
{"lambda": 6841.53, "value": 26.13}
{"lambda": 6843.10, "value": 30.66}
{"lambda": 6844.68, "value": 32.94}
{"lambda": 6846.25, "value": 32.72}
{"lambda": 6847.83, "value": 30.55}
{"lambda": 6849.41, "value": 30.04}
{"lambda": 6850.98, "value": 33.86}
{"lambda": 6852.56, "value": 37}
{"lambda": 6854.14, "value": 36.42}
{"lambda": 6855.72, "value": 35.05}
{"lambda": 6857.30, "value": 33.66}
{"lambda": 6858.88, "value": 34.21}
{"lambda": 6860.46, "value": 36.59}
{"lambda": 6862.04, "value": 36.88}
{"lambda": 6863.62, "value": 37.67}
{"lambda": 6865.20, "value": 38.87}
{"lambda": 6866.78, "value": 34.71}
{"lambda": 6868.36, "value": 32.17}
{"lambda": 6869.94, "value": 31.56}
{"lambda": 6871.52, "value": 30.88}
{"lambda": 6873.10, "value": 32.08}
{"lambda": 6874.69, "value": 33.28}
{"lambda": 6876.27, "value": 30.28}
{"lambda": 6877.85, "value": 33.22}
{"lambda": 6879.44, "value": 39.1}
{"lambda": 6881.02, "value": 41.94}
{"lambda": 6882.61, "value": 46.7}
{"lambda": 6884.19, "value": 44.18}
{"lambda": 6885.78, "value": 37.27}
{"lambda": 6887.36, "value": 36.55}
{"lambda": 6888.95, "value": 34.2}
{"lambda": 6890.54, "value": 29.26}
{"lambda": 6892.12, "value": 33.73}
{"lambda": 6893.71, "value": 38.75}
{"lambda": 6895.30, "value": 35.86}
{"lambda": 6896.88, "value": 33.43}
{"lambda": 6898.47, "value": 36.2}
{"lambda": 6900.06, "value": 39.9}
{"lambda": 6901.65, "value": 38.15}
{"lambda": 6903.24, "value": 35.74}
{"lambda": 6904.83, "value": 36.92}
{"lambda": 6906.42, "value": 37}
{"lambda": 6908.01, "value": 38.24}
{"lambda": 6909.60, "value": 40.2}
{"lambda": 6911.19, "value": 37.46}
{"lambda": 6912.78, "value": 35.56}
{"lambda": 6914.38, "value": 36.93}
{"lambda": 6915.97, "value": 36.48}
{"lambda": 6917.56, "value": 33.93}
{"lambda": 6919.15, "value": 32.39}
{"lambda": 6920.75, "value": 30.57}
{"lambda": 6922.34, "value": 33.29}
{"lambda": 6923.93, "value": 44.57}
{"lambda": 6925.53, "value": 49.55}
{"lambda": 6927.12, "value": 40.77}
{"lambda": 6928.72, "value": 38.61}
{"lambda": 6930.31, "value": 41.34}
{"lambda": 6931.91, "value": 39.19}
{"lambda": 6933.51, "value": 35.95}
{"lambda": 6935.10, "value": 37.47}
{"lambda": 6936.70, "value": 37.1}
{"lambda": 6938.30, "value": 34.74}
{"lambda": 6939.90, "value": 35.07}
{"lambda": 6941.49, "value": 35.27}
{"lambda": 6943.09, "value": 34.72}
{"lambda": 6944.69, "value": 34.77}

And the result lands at 0.98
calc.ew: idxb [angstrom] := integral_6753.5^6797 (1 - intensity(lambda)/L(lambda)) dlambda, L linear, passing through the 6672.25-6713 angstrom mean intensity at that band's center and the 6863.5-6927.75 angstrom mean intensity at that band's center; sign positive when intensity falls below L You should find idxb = -1.0 angstrom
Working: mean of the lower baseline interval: 36.7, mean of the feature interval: 37.5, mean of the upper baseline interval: 36.6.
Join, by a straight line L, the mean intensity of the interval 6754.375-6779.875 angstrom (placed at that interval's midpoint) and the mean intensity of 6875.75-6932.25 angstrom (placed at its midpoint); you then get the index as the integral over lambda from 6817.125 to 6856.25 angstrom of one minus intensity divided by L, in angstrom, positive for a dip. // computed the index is 4.3 angstrom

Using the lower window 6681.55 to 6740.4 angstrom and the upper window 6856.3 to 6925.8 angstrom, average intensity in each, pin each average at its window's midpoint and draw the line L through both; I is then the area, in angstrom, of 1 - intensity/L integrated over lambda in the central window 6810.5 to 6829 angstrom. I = 1.4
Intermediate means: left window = 37.4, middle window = 33.8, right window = 36.3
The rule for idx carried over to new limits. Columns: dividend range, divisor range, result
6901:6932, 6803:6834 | 1.12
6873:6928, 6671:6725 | 1.06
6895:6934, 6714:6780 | 1.05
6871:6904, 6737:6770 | 1.03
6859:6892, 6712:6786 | 0.98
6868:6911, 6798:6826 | 1.07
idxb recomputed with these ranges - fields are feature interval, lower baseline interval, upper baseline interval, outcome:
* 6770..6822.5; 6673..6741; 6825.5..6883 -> -1.81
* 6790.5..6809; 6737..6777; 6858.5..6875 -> -0.49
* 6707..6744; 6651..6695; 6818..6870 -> -2.66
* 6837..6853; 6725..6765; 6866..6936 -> 2.52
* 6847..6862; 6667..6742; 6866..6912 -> 0.85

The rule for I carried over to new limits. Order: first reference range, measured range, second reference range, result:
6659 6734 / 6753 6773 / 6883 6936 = 0.4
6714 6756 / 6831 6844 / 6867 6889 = 1.3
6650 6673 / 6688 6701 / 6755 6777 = 0.1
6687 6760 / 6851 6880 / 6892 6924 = 1.6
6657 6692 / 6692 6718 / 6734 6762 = 0.1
